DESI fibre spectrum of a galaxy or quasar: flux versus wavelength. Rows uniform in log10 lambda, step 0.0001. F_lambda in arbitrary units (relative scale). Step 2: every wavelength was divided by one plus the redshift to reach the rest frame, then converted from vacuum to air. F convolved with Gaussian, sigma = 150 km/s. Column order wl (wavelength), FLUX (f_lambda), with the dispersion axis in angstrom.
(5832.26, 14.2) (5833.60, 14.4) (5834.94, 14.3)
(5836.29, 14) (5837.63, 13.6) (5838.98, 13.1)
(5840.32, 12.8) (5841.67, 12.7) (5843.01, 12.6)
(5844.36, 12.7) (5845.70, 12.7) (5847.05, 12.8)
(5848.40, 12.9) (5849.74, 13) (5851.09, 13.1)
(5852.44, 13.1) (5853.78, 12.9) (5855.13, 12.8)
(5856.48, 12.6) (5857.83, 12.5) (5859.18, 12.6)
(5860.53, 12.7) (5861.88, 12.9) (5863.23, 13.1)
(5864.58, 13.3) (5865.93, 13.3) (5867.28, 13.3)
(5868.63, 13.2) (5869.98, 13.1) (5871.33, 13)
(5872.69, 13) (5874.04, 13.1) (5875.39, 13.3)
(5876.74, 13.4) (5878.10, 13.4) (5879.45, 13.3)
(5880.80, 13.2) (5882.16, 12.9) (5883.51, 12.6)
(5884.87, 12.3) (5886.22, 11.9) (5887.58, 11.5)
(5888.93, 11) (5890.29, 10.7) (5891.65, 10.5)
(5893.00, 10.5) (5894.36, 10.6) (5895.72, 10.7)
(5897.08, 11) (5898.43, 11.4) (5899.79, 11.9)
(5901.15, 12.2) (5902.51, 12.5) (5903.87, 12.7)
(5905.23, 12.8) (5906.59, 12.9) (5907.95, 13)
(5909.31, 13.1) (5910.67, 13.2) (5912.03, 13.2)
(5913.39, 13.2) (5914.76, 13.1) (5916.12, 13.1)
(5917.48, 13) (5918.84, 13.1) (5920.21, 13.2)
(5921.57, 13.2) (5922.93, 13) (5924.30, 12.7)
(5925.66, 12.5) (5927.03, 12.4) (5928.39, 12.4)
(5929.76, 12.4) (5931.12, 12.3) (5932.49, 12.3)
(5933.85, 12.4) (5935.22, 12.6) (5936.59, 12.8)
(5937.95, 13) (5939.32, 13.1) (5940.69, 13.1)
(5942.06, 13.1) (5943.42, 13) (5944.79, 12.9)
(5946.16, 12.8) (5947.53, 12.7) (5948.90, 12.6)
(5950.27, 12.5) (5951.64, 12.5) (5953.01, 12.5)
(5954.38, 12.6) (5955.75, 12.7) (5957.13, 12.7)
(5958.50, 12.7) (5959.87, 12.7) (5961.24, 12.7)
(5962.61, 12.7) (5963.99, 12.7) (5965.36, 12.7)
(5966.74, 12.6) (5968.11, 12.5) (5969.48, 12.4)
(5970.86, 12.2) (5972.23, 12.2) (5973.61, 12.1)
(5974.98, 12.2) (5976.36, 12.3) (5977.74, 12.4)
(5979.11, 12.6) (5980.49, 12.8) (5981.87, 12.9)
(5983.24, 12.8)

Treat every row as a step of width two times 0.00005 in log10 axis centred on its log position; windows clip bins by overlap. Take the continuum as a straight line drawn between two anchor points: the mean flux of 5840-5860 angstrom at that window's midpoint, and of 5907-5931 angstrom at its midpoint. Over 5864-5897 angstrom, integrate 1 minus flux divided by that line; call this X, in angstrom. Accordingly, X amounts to 1.3 angstrom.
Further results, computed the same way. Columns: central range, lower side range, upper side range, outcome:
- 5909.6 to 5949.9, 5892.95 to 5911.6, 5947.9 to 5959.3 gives -1.54 angstrom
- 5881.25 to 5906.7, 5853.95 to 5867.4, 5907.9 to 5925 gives 2.55 angstrom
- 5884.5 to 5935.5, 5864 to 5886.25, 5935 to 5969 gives 2.54 angstrom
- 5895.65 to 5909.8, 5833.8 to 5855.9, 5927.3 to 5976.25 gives 0.64 angstrom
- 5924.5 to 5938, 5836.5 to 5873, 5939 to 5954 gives 0.34 angstrom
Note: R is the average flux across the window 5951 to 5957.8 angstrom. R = 12.6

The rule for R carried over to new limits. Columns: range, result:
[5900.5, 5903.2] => 12.3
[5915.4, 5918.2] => 13.1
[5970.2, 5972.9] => 12.2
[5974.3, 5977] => 12.2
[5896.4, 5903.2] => 11.8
